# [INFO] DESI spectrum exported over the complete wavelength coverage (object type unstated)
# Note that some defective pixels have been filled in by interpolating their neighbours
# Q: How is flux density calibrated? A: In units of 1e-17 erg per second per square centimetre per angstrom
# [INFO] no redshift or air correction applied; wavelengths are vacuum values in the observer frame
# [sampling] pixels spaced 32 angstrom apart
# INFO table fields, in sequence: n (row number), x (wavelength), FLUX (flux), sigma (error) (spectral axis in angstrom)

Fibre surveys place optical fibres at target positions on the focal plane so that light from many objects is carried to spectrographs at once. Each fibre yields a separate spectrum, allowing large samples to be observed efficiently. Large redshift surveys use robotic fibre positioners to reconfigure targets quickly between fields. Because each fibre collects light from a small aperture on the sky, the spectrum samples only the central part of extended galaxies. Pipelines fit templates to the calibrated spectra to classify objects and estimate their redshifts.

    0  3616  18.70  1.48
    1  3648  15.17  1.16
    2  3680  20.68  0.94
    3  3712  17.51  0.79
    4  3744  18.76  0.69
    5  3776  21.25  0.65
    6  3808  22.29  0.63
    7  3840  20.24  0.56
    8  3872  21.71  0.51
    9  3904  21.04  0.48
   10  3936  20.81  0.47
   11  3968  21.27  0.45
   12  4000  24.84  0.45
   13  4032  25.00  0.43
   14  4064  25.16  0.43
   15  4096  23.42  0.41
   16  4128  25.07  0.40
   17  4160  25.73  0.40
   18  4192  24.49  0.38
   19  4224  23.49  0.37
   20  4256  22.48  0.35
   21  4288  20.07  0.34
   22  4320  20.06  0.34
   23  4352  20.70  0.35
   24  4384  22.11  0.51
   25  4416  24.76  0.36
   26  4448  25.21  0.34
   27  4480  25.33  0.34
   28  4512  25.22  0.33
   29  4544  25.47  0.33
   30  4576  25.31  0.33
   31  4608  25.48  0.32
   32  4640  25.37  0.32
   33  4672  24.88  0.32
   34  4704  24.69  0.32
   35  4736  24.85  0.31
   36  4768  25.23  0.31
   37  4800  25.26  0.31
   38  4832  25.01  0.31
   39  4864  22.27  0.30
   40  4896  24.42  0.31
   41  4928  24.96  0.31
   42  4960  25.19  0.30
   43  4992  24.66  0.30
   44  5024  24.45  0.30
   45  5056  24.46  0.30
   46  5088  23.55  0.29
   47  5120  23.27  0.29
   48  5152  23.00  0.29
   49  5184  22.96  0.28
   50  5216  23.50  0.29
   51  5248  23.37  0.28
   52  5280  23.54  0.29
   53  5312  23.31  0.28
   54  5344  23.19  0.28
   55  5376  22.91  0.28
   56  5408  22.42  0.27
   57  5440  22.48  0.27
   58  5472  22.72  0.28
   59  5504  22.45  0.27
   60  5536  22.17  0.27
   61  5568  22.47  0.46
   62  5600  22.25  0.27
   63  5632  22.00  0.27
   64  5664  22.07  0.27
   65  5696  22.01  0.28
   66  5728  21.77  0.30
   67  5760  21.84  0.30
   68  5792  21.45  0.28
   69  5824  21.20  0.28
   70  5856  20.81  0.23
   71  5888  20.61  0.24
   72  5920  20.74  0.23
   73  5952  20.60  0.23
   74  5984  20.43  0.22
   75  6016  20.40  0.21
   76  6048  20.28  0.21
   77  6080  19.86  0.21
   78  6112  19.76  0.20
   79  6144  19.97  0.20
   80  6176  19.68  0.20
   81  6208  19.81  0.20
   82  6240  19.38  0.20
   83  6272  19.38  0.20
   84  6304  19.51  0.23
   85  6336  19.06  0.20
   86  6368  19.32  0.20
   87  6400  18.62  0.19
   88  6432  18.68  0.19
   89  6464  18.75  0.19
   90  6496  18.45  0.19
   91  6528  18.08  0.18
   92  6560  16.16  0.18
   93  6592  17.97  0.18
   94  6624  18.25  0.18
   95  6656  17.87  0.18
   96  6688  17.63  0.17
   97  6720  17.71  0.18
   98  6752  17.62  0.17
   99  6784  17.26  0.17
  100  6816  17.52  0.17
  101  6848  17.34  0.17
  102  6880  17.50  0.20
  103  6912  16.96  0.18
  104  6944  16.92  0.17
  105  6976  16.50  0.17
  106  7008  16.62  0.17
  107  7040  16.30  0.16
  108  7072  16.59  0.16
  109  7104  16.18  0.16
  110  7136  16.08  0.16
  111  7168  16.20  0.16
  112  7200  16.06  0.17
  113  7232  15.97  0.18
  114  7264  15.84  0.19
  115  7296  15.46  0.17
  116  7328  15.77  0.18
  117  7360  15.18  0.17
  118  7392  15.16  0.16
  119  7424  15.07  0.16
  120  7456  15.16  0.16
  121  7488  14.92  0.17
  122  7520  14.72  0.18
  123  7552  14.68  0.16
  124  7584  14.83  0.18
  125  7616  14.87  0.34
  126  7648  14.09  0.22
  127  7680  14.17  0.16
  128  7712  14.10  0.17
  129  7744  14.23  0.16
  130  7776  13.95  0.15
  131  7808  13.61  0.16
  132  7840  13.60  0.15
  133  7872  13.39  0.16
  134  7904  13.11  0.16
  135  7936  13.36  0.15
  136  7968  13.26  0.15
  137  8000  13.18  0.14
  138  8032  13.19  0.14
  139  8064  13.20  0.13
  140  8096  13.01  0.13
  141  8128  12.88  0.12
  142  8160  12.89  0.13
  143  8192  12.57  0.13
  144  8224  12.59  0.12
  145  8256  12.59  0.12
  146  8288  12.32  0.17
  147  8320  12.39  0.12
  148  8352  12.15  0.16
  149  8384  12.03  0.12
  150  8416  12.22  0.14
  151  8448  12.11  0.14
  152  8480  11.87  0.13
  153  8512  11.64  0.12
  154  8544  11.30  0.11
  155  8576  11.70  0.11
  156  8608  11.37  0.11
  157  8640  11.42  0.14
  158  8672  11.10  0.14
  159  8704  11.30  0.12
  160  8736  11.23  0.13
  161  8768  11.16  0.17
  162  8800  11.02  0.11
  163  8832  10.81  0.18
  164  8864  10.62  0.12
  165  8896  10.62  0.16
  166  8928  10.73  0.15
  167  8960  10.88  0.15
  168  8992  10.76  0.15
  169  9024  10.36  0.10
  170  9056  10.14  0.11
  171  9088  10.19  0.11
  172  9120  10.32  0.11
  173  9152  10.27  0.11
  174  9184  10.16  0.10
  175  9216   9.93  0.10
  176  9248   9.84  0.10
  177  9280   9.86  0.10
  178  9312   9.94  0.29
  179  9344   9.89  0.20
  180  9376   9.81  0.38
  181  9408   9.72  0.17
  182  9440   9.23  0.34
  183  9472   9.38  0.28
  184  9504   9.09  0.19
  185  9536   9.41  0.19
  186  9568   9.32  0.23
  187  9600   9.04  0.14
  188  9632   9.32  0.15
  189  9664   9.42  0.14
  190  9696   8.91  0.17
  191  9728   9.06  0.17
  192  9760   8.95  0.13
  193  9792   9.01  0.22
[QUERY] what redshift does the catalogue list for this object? 0.00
